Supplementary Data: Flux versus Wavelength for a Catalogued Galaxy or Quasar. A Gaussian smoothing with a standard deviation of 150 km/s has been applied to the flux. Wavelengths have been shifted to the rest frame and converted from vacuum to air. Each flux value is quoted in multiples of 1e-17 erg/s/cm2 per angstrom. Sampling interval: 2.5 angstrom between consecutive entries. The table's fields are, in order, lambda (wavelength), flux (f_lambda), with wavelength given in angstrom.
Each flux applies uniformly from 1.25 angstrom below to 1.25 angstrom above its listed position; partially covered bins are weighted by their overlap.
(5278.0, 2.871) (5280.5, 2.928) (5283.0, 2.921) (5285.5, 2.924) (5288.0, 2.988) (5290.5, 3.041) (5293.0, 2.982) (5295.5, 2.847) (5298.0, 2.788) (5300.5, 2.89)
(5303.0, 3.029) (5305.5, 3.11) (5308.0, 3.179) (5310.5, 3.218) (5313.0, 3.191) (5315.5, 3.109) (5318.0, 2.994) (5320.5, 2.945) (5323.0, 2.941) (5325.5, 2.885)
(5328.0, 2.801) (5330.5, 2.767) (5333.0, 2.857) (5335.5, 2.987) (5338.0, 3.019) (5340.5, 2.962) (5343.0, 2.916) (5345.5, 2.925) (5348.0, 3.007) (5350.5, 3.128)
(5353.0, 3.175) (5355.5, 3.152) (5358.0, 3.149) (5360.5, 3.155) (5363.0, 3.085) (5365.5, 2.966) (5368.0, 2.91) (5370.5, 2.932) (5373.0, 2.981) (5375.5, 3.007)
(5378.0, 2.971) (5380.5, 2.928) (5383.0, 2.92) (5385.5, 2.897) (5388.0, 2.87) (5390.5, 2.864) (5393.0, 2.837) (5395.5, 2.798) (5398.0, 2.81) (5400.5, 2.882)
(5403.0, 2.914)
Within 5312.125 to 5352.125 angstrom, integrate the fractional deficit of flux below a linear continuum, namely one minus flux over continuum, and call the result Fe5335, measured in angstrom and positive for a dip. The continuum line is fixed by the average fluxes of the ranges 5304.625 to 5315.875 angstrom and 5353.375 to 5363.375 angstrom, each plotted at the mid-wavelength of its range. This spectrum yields 2.4 angstrom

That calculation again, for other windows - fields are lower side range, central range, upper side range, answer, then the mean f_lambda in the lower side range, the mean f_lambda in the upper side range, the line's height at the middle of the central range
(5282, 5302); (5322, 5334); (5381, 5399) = 0.22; 2.92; 2.86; 2.9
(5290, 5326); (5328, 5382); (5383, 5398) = -1.33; 3.01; 2.86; 2.92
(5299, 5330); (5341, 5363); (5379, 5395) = -0.94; 3.02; 2.88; 2.95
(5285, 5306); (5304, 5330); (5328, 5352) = -0.71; 2.95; 2.95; 2.95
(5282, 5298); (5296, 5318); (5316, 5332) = -1.02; 2.94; 2.9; 2.92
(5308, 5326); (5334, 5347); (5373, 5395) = 0.20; 3.06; 2.91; 3.01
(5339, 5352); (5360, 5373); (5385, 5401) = -0.31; 2.99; 2.85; 2.93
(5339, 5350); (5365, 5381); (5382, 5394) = -0.27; 2.97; 2.88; 2.91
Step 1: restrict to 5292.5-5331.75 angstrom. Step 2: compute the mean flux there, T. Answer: 2.98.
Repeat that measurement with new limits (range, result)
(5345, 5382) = 3.03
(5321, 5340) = 2.9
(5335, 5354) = 3.01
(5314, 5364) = 3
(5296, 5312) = 3.03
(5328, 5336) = 2.85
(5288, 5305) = 2.94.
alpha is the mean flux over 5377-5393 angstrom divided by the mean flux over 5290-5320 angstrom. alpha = 0.96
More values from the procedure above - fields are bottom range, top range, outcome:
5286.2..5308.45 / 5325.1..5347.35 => 0.98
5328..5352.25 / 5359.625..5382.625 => 1.01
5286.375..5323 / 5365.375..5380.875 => 0.98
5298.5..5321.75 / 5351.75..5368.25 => 1.01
